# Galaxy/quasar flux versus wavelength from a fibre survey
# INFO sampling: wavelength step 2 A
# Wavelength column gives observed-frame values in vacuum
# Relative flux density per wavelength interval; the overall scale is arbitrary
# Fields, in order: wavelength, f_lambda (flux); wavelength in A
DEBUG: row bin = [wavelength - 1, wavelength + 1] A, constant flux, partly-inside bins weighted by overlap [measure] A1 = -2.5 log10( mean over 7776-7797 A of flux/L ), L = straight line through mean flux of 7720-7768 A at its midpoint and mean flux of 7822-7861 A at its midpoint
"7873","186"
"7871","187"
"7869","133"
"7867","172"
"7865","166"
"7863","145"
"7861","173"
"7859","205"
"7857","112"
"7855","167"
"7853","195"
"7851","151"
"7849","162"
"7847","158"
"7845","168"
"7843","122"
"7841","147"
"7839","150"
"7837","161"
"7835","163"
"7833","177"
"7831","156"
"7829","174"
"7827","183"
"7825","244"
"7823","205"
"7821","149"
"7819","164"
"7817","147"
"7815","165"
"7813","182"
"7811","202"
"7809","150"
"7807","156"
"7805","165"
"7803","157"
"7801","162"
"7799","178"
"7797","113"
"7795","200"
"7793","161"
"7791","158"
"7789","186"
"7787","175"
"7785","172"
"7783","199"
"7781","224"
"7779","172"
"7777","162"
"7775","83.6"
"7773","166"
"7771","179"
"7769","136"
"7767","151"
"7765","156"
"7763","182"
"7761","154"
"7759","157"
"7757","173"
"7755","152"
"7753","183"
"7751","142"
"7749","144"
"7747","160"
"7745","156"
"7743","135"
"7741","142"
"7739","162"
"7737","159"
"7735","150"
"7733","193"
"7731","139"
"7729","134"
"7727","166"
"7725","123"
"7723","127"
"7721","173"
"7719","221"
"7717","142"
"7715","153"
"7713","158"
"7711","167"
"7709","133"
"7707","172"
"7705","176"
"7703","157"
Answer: -0.11 mag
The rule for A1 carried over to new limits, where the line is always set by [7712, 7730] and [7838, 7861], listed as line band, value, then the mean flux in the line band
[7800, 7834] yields -0.10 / 173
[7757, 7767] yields -0.04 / 162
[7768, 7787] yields -0.07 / 166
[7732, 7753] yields 0.00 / 156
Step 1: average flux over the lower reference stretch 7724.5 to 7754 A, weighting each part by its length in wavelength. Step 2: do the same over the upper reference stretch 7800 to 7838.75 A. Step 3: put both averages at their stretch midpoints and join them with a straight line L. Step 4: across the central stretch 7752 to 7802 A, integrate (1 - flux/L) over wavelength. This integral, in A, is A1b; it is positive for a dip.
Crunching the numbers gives -1.2 A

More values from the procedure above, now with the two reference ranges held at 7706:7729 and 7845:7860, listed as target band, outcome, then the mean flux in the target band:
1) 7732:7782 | 0.02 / 159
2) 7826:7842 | -0.04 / 164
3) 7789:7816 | -0.74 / 166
